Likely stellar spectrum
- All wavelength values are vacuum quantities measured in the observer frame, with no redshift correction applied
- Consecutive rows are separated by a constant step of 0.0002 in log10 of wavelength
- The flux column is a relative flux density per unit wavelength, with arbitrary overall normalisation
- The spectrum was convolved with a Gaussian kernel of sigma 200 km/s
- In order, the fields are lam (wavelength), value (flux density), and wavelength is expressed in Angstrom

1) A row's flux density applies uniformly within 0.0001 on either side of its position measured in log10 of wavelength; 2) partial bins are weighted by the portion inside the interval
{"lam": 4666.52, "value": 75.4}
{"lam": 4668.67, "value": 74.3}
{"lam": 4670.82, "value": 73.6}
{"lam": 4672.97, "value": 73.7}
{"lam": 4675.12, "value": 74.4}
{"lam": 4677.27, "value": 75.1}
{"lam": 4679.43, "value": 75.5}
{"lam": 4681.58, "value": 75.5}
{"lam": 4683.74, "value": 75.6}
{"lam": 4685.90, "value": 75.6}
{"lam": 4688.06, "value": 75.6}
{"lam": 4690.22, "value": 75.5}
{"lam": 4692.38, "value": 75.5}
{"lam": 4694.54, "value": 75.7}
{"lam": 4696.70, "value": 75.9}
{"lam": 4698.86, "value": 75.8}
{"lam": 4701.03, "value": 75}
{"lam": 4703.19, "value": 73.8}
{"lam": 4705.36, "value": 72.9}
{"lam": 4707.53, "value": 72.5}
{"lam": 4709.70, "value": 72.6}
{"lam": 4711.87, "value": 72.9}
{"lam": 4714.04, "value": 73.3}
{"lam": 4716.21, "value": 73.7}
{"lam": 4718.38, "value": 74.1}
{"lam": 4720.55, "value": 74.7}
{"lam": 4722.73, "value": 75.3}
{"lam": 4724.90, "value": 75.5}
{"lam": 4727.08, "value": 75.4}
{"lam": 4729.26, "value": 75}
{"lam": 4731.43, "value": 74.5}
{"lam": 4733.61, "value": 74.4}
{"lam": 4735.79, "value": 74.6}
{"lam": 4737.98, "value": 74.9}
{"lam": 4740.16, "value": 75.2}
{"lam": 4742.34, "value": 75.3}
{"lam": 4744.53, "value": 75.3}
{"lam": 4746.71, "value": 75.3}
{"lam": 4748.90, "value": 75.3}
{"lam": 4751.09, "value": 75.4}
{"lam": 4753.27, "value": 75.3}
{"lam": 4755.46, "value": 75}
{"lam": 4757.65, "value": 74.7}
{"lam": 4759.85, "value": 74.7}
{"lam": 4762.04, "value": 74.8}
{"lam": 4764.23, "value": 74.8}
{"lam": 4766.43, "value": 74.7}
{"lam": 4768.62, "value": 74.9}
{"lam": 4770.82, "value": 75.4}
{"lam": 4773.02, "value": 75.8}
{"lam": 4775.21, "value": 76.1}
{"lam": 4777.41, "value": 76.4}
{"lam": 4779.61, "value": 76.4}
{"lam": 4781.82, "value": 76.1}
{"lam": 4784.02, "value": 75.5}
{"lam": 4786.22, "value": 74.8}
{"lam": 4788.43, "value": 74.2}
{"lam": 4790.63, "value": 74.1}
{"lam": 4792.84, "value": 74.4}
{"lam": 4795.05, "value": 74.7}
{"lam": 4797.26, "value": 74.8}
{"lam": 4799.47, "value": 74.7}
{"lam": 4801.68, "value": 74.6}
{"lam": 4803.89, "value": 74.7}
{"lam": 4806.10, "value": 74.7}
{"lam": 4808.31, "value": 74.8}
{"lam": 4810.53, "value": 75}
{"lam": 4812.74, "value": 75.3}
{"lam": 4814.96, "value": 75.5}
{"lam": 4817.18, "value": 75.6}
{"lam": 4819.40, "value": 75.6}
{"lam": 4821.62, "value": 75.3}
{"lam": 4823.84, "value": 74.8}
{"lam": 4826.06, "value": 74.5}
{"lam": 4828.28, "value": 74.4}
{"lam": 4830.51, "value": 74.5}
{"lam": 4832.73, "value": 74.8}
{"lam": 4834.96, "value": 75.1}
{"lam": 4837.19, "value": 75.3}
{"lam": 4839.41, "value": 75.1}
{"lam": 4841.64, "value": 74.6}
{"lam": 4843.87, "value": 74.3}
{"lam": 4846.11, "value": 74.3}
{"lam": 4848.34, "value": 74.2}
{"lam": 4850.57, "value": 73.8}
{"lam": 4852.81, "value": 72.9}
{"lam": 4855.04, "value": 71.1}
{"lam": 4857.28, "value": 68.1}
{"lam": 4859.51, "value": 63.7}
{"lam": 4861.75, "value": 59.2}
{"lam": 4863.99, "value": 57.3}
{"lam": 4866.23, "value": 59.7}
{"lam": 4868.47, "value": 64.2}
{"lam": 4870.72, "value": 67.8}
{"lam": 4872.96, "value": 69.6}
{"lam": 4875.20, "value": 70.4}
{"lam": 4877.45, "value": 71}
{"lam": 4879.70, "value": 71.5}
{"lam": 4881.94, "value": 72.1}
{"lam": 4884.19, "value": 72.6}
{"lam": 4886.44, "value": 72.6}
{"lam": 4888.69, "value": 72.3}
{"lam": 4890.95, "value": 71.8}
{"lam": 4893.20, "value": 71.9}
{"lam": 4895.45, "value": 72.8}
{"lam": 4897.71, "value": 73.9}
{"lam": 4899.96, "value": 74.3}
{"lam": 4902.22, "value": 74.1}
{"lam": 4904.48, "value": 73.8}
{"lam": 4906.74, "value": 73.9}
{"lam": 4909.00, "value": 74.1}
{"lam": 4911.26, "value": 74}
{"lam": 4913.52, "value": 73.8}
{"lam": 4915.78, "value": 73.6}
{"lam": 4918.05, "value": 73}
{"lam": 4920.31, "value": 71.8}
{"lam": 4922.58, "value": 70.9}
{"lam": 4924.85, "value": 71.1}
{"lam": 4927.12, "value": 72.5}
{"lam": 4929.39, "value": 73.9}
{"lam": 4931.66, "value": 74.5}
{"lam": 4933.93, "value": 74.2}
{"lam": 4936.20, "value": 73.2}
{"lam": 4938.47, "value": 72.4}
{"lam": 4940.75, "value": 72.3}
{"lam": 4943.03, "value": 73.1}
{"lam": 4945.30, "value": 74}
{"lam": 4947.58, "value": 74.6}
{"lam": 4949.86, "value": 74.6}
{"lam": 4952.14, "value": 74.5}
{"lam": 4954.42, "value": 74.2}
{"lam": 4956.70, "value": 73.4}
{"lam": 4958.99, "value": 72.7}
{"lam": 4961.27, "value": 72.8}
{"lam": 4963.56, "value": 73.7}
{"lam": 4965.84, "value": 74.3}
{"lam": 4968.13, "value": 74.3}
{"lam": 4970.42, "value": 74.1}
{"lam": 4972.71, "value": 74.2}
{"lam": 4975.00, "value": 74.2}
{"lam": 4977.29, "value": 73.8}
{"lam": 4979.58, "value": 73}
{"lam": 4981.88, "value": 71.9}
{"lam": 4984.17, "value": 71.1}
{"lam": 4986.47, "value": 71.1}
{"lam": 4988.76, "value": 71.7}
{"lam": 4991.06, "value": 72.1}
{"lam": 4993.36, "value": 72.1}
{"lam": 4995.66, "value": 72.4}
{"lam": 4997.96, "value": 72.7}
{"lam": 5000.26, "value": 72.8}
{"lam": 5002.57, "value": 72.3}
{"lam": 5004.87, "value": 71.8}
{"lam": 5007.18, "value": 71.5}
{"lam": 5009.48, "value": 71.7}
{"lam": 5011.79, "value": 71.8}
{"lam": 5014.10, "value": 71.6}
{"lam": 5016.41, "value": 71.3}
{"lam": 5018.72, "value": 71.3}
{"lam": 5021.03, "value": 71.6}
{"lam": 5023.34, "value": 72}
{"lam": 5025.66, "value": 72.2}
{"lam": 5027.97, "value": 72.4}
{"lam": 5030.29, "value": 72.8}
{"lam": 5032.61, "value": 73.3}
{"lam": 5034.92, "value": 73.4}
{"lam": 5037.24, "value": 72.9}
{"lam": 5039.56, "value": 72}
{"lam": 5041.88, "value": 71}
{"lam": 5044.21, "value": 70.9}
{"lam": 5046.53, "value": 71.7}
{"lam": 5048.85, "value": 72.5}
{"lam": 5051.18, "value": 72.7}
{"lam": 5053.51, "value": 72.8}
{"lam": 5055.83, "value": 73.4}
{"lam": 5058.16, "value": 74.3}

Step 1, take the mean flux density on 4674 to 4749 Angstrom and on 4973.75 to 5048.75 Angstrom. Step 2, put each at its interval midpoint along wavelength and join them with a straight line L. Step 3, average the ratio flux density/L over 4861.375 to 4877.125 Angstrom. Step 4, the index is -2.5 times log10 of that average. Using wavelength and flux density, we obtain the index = 0.14 mag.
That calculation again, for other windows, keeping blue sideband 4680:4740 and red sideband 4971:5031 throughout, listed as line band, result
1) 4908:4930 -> 0.00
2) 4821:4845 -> -0.02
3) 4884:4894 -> 0.01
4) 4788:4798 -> -0.01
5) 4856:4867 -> 0.19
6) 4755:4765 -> -0.01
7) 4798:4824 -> -0.02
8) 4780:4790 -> -0.02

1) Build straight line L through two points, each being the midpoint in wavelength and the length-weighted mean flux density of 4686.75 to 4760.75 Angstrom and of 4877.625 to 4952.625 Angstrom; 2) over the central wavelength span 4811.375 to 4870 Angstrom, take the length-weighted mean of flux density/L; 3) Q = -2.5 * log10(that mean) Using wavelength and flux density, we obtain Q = 0.03 mag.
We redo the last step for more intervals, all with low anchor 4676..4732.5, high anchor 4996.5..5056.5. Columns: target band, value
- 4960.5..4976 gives -0.02 mag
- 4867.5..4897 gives 0.04 mag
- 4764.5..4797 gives -0.02 mag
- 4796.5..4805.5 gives -0.01 mag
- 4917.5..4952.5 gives 0.00 mag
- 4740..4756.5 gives -0.01 mag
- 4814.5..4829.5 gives -0.02 mag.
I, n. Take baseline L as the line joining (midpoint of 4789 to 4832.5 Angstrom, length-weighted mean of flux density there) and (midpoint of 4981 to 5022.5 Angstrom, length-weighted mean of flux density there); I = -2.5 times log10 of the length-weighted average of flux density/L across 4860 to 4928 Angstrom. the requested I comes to 0.043 mag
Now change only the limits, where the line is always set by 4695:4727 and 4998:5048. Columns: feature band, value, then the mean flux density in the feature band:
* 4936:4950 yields -0.01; 73.4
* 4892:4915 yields -0.01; 73.7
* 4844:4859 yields 0.02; 72.2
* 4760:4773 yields -0.02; 75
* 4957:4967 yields -0.01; 73.4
